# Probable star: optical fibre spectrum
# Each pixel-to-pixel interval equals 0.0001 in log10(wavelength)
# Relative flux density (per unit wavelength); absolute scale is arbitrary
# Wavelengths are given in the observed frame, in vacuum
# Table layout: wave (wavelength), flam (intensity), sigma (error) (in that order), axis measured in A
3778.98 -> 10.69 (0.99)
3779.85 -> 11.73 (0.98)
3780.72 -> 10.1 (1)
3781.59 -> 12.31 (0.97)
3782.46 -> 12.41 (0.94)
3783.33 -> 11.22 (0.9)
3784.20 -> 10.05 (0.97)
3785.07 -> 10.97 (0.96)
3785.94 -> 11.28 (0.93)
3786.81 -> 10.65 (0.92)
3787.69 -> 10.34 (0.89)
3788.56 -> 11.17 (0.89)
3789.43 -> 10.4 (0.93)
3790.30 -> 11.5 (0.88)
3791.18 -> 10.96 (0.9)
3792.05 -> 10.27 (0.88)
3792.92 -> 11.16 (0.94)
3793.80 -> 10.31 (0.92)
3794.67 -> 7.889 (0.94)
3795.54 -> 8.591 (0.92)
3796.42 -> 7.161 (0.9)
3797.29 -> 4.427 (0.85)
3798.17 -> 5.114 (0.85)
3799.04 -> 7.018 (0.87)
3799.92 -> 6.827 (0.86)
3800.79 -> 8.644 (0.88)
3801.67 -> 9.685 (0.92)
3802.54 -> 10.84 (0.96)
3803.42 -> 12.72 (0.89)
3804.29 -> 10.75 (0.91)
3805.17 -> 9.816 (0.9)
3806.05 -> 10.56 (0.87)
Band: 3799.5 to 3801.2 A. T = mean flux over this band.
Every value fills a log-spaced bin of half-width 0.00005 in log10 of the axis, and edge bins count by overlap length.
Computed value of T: 7.75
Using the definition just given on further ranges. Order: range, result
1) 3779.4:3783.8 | 11.6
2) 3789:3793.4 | 10.8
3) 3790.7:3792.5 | 10.6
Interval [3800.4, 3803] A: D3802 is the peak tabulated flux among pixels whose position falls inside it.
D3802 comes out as 10.84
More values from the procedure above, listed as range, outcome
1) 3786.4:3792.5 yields 11.5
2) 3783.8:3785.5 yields 10.97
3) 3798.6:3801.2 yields 8.644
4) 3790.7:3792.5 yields 10.96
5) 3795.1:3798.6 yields 8.591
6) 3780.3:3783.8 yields 12.41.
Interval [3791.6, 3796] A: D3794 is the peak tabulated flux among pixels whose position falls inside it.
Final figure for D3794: 11.16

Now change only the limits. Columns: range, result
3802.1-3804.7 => 12.72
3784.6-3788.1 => 11.28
